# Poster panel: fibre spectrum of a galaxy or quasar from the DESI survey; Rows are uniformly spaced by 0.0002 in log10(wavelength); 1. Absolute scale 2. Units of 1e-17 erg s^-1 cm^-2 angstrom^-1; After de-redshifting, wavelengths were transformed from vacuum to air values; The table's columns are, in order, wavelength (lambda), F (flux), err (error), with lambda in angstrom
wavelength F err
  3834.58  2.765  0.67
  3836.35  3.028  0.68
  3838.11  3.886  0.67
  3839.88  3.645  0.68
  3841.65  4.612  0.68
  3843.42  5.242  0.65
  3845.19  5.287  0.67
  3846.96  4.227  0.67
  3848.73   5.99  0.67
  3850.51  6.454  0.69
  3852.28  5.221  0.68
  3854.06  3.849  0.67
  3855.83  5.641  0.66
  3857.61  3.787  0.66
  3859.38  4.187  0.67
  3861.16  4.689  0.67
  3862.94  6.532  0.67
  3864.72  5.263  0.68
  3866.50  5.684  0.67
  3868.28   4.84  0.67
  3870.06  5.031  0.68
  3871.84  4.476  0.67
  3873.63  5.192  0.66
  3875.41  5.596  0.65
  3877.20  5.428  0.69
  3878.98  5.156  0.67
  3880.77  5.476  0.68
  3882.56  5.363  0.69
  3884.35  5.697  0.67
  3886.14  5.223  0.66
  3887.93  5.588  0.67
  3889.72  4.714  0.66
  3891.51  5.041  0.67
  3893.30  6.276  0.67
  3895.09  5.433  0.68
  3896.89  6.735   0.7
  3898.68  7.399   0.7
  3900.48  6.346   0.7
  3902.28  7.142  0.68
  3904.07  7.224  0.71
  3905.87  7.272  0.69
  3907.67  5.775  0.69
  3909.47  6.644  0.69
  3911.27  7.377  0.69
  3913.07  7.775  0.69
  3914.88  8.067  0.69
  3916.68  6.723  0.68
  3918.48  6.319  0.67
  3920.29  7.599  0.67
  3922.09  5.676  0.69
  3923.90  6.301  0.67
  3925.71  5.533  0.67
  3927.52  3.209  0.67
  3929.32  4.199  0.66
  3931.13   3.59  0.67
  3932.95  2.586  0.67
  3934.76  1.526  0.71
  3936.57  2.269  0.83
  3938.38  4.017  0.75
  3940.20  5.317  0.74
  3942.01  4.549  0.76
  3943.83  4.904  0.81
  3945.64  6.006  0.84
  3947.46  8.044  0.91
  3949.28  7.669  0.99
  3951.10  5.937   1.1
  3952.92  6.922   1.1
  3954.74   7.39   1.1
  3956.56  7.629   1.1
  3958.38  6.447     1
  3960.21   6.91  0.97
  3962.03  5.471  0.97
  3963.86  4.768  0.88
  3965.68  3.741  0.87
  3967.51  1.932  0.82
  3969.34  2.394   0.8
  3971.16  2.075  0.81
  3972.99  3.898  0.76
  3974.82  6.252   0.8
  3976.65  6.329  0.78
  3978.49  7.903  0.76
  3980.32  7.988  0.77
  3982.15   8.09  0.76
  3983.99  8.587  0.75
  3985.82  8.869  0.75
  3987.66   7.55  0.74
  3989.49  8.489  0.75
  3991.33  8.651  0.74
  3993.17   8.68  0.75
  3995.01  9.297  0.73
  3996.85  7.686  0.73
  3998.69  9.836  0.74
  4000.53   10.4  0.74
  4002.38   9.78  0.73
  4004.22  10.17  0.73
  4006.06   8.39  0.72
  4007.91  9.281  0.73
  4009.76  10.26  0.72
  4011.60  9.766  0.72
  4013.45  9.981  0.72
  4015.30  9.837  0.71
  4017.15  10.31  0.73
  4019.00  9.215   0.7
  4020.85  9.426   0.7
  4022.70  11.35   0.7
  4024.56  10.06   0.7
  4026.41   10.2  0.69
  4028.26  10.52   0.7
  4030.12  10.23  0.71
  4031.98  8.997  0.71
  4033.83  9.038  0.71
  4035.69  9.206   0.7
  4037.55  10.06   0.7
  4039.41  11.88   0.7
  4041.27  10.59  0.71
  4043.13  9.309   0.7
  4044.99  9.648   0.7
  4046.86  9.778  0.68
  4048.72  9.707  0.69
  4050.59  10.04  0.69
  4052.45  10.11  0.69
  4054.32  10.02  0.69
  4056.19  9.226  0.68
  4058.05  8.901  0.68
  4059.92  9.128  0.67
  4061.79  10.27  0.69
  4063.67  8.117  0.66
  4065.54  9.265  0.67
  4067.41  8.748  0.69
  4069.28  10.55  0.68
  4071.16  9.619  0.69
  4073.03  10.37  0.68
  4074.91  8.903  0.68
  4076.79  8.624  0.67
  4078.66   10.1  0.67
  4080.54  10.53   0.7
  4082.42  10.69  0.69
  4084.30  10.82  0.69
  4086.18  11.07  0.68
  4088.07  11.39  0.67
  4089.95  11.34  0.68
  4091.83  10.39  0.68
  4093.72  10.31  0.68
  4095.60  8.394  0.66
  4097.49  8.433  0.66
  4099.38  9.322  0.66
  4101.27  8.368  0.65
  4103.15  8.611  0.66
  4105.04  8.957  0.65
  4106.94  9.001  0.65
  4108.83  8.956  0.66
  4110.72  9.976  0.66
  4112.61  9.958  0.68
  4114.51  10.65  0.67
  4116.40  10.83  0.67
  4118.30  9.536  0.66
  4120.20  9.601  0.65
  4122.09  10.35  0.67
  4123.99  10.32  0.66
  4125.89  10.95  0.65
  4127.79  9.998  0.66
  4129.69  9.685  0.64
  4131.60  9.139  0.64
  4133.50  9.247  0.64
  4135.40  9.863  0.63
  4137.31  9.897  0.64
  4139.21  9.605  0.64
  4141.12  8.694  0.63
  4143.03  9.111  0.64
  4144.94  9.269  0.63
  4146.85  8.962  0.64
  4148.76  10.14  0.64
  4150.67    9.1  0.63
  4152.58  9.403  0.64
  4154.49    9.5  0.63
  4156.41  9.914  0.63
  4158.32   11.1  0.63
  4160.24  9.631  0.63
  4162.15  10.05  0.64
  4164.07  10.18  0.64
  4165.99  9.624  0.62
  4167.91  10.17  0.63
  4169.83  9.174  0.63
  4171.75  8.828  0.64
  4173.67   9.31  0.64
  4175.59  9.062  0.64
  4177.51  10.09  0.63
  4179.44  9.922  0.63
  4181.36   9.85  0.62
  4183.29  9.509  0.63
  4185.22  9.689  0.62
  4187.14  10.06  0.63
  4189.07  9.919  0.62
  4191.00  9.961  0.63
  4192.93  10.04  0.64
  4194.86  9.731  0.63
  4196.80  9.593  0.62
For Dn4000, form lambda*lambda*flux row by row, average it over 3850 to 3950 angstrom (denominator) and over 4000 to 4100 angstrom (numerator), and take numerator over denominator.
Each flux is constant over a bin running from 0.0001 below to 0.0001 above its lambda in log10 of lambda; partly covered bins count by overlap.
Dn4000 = 1.92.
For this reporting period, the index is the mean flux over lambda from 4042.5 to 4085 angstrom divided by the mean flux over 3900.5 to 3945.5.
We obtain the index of 1.8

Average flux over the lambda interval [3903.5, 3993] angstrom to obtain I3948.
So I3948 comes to 5.95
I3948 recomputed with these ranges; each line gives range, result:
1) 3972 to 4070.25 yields 9.24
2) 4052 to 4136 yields 9.75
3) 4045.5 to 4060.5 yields 9.63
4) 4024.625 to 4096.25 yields 9.91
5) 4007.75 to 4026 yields 9.98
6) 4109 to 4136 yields 9.98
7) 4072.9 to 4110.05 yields 9.71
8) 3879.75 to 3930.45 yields 6.13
